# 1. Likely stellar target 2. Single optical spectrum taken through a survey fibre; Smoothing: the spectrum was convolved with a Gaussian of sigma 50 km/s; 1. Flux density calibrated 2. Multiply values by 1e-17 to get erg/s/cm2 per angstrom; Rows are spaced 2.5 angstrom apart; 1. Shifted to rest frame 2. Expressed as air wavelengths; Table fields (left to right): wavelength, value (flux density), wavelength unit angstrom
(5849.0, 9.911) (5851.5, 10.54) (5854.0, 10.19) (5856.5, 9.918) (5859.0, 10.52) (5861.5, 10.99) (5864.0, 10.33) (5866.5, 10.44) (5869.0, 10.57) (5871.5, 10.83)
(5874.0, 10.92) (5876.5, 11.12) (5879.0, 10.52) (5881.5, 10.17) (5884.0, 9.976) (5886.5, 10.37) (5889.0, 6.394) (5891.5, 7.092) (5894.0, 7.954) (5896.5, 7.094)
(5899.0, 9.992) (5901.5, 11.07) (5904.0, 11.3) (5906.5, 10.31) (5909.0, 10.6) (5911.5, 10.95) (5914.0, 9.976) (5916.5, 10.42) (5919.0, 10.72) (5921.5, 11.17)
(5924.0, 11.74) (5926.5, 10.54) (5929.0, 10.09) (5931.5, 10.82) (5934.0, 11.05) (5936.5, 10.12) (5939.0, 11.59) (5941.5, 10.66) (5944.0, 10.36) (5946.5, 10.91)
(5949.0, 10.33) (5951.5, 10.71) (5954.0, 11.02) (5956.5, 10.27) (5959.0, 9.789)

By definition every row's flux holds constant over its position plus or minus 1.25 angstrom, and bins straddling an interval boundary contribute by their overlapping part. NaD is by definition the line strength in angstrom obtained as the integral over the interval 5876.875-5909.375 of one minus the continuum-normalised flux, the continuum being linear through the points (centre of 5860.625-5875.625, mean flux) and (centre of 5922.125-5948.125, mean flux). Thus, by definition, 3.8 angstrom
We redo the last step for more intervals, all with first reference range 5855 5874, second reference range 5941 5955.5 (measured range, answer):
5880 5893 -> 2.2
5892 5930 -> 1.5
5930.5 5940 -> -0.2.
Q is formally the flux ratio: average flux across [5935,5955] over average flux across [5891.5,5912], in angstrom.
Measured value 1.1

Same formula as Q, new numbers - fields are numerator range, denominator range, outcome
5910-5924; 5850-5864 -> 1.03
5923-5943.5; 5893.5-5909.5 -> 1.10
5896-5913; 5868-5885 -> 0.97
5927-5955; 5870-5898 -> 1.15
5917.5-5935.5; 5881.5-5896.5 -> 1.29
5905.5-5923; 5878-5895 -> 1.19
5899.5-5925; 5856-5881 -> 1.02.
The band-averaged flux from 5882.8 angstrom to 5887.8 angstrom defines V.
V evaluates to 10.1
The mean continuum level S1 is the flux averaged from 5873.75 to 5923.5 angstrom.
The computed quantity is 9.91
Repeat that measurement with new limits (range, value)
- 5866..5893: 9.82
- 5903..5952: 10.7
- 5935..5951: 10.7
